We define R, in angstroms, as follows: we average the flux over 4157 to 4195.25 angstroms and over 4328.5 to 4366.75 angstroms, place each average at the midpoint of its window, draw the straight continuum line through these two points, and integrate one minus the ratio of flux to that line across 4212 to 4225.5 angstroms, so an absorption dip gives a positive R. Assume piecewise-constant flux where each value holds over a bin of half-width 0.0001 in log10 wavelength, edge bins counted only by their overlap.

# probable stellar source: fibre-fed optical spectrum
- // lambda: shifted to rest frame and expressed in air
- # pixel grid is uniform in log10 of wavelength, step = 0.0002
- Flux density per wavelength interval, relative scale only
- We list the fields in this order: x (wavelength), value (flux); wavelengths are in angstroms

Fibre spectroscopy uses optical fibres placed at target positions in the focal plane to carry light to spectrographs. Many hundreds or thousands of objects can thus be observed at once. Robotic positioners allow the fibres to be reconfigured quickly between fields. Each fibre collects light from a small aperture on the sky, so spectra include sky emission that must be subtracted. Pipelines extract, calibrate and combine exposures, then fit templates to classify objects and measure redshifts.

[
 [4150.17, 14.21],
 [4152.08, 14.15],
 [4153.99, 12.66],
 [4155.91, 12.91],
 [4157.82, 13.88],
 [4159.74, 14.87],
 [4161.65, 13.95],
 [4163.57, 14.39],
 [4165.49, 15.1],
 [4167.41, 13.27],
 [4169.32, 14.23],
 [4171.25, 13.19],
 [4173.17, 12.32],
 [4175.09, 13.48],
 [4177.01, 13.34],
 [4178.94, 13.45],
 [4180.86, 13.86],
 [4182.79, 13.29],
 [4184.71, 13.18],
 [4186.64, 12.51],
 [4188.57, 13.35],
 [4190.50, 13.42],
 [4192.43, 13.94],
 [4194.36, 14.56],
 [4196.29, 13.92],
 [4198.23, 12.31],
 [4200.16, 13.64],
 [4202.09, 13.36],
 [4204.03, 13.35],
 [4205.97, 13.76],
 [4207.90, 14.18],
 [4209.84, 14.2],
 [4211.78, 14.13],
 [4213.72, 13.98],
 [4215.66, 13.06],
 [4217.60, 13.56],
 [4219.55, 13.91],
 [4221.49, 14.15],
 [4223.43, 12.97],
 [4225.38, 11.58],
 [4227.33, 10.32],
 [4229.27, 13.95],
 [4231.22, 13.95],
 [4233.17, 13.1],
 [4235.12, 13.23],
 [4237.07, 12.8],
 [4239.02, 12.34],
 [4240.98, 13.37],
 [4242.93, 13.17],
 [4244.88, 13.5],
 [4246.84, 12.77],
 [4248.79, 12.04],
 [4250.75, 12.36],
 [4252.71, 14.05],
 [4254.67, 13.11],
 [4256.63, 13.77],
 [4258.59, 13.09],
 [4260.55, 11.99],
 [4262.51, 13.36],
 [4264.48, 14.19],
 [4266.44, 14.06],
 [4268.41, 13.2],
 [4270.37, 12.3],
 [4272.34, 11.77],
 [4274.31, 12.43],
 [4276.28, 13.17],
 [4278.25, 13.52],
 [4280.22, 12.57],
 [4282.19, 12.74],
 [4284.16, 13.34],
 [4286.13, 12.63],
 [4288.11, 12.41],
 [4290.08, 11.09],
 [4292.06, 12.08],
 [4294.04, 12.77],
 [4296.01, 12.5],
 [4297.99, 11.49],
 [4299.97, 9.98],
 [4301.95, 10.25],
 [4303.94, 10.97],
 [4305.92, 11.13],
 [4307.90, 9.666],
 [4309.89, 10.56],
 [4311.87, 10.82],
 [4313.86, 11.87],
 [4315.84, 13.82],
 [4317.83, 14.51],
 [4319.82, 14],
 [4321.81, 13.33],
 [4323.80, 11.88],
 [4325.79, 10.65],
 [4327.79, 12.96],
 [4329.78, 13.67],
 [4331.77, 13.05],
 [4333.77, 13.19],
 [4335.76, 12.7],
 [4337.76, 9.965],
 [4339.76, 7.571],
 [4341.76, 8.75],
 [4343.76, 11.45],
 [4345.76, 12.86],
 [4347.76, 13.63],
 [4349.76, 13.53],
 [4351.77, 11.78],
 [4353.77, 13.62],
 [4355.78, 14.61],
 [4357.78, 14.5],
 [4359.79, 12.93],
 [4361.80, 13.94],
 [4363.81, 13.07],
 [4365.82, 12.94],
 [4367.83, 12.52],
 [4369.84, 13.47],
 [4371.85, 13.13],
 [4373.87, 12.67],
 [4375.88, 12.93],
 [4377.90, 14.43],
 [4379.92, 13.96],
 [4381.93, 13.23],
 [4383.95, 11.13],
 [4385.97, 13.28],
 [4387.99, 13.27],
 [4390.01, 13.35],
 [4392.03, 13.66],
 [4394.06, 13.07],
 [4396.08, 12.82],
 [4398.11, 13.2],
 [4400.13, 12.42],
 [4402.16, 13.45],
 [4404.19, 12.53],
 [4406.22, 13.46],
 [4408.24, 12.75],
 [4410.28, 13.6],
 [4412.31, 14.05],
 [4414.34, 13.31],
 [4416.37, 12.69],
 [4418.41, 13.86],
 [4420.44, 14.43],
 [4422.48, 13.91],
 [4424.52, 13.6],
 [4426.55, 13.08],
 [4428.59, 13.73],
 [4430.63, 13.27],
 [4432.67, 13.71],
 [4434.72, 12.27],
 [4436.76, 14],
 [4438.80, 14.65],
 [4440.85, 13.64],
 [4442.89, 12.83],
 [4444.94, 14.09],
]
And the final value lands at -0.1 angstroms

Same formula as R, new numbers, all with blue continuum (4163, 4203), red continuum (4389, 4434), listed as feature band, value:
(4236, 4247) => 0.4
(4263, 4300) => 2.3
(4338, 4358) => 2.0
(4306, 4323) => 1.5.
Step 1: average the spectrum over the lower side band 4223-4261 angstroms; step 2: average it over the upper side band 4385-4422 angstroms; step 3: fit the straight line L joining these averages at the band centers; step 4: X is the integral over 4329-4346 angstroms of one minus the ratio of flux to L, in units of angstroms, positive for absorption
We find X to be 2.3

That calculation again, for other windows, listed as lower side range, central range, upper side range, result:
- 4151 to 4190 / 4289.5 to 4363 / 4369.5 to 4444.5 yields 7.0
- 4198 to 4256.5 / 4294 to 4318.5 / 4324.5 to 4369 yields 2.4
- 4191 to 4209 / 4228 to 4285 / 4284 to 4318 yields -2.4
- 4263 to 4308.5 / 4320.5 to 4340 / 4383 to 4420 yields 0.7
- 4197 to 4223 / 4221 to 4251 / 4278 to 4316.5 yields 0.6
